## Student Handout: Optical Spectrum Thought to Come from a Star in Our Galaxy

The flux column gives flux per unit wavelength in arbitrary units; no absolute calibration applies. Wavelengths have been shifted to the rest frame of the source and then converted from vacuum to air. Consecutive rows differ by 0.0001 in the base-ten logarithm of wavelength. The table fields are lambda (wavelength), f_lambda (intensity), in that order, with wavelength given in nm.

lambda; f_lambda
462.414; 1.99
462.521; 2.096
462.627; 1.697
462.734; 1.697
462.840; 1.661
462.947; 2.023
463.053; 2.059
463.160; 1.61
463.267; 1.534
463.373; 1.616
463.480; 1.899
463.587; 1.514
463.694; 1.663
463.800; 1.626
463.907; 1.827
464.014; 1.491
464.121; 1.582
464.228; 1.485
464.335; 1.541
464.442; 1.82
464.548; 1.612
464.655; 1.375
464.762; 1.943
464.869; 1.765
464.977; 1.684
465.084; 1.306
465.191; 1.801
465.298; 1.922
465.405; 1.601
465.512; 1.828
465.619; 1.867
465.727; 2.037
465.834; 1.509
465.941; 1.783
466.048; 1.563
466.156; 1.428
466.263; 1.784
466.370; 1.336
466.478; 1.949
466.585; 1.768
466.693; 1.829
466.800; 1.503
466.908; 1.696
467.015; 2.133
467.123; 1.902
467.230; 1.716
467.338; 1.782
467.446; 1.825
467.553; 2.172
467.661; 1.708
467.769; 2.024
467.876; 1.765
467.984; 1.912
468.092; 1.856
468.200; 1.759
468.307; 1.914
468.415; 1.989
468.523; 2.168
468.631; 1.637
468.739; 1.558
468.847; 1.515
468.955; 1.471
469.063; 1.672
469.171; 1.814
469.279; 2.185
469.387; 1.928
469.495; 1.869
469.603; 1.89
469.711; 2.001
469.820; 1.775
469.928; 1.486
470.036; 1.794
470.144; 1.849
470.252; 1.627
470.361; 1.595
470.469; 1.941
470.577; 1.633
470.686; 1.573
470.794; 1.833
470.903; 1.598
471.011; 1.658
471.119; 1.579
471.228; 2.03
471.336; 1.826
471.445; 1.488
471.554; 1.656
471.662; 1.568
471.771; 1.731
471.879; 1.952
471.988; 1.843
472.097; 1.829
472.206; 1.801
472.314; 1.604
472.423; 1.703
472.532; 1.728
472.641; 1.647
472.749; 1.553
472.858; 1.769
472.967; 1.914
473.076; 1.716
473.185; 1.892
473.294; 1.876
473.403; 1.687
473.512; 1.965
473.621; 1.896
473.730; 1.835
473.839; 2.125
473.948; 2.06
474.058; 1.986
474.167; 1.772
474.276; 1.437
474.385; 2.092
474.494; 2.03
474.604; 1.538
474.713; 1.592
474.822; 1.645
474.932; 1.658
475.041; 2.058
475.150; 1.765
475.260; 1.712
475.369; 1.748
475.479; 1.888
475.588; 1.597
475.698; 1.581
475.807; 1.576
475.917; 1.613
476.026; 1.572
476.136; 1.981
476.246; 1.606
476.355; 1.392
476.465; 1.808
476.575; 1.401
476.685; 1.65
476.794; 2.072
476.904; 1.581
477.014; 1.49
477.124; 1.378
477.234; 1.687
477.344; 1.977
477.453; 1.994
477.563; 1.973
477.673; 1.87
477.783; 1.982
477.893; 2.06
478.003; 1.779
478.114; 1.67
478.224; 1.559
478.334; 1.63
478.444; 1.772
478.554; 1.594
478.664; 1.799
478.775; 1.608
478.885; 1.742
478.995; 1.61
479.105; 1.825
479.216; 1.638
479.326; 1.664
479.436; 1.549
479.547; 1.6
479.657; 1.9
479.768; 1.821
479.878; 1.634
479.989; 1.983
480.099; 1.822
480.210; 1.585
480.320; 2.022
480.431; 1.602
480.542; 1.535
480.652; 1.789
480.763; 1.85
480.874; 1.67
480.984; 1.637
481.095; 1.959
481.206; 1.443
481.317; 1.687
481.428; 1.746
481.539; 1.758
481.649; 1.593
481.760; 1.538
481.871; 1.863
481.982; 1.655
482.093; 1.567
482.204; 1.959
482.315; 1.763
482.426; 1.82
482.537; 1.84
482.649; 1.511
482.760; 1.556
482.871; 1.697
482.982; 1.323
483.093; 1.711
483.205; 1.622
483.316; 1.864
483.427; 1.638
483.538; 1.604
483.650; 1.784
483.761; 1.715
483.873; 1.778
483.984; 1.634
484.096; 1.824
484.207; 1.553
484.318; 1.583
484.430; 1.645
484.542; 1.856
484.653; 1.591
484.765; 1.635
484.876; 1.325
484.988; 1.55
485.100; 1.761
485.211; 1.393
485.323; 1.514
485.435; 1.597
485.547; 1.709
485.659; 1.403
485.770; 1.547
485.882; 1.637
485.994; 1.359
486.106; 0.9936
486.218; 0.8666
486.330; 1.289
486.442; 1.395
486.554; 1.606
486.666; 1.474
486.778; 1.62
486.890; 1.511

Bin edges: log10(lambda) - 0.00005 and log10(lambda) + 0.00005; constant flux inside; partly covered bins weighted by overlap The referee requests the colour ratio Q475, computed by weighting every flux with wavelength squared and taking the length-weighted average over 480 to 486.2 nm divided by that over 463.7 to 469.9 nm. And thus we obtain 1.0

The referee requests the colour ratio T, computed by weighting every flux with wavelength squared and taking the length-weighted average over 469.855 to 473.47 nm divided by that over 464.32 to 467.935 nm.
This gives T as 1.01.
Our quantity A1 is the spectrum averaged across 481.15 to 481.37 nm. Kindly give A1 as 1.56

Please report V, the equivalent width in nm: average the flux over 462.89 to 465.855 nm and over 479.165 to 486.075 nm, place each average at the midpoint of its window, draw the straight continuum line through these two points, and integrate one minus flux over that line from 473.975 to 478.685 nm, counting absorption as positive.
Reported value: -0.164 nm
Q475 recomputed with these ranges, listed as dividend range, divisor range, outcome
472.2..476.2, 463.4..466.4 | 1.11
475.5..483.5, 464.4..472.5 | 1.02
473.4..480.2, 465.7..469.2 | 1.03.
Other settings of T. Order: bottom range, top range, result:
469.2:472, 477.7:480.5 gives 1.02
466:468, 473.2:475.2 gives 1.07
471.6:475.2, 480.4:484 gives 0.98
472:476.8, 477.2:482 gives 1.01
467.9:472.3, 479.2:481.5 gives 1.02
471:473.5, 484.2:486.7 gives 0.90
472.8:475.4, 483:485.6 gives 0.94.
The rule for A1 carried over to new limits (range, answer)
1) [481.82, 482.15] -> 1.69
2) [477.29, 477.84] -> 1.96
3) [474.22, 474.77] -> 1.74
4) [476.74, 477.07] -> 1.71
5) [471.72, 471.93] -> 1.85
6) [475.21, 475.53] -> 1.78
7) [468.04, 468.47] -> 1.88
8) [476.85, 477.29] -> 1.53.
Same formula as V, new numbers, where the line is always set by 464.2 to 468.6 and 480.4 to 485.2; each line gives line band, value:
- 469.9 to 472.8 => 0.046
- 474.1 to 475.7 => -0.028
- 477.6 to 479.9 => -0.049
